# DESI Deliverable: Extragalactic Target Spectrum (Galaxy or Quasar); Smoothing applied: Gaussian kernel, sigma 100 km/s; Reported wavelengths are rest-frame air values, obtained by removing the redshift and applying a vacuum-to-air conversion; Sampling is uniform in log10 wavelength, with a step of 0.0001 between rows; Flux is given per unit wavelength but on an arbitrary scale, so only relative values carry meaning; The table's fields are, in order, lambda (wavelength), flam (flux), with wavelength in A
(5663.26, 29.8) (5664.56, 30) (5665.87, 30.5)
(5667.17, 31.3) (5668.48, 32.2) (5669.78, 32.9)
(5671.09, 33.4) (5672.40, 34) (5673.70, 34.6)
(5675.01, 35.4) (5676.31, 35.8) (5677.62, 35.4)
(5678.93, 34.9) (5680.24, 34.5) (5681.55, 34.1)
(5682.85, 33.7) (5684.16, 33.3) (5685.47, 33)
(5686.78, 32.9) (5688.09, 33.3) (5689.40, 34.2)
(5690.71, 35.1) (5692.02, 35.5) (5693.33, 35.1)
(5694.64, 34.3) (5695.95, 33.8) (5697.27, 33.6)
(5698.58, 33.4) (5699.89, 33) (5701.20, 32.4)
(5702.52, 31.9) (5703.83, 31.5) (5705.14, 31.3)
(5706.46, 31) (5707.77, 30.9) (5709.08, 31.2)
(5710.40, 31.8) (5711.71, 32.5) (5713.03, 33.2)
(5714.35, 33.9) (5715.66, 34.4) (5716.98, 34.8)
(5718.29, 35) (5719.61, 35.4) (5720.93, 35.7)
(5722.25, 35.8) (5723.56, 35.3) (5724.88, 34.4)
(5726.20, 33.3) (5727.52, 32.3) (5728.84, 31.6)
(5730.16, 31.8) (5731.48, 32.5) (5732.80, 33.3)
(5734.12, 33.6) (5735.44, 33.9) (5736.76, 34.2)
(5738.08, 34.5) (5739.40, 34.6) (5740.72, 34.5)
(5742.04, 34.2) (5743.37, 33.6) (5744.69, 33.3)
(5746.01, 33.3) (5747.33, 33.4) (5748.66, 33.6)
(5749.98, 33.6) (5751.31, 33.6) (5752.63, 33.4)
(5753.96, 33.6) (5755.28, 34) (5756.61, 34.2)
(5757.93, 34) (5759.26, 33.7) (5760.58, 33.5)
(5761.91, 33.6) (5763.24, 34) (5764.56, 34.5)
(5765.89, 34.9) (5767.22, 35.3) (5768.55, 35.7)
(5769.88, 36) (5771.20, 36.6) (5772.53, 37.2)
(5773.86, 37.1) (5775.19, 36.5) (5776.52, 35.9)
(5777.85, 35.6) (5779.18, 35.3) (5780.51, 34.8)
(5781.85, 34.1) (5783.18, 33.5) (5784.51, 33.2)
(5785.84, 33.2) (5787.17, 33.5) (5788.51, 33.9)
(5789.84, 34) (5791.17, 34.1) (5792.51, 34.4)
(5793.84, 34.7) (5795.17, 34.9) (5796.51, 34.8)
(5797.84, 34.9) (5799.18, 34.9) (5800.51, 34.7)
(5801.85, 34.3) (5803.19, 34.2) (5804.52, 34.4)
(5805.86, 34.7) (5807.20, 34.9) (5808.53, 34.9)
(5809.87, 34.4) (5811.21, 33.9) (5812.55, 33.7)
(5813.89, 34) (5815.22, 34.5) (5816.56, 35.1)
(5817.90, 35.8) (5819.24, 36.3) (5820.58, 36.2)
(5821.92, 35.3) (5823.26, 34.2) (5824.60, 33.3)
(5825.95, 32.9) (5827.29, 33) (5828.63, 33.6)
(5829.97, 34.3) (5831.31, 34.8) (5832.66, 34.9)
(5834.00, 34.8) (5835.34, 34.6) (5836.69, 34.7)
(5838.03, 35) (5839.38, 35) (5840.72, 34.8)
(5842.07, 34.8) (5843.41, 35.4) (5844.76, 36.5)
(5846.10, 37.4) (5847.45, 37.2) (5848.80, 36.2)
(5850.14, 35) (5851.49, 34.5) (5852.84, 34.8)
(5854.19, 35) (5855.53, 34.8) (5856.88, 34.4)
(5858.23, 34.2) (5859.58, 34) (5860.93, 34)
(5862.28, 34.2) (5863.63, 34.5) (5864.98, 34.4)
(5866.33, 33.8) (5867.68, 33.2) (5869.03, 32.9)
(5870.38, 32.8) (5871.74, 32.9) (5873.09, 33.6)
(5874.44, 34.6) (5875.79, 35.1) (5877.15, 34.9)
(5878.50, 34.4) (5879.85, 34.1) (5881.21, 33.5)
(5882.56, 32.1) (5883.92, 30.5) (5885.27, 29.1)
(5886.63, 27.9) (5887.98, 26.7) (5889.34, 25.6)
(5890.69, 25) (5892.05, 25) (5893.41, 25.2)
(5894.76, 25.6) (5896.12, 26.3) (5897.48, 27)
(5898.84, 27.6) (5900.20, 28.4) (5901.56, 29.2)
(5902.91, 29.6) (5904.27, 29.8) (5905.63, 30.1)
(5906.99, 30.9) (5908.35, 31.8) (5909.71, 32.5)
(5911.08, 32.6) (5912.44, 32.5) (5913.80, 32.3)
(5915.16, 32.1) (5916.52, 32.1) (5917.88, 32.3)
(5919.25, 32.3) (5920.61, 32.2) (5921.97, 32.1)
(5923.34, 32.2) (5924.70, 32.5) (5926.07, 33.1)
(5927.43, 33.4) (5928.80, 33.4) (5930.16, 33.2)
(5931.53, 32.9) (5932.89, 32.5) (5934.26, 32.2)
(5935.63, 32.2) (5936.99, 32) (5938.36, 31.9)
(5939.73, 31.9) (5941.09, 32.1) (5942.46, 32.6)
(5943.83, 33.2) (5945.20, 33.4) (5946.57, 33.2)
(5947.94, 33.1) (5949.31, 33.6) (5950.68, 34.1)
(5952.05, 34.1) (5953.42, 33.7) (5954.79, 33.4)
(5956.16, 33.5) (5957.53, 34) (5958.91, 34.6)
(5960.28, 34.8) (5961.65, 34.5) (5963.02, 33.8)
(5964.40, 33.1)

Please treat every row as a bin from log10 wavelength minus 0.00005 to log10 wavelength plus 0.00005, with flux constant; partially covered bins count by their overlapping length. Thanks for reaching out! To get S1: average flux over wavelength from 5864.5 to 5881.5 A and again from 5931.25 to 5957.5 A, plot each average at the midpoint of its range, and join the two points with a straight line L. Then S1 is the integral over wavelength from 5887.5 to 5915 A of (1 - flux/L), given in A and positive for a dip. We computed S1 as 3.9 A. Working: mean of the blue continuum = 33.9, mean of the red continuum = 33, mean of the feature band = 28.8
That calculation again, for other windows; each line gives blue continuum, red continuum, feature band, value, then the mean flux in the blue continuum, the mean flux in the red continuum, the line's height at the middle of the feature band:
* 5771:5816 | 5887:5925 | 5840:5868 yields -2.58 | 34.7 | 29.7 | 32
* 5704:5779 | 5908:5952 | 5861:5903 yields 2.93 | 34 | 32.6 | 33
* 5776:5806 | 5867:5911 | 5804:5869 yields -4.45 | 34.4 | 30.3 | 32.5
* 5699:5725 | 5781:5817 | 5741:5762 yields 0.03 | 33.3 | 34.3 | 33.7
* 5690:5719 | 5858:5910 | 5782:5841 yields -4.85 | 33.2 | 30.9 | 31.8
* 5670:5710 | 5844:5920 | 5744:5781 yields -1.94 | 33.5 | 31.9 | 32.9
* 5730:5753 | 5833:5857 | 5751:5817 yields -0.49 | 33.7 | 35.3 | 34.3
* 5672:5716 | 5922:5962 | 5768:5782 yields -1.09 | 33.5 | 33.1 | 33.4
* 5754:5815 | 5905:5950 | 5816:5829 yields -0.21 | 34.6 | 32.4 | 34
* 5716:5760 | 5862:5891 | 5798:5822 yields -1.31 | 33.9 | 32.1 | 33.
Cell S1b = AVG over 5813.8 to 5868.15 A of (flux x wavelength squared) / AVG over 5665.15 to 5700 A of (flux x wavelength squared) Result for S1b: 1.1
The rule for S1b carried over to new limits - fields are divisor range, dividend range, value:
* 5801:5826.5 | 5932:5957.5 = 1.00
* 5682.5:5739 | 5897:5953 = 1.03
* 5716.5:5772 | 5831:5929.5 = 1.00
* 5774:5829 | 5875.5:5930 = 0.92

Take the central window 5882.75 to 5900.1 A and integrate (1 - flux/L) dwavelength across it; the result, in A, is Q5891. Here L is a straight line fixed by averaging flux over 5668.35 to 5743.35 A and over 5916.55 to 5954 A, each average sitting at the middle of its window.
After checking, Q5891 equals 3.1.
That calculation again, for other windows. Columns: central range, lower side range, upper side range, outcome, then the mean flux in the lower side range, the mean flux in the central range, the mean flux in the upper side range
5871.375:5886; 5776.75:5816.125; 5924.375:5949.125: 0.12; 34.4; 33.2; 32.7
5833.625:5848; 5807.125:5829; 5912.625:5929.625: -0.60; 34.5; 35.5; 32.5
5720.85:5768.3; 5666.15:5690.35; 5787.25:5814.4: 0.39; 33.8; 33.8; 34.4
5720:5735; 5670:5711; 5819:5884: 0.03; 33.5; 33.6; 34.5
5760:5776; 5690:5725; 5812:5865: -0.60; 33.6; 35.4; 34.8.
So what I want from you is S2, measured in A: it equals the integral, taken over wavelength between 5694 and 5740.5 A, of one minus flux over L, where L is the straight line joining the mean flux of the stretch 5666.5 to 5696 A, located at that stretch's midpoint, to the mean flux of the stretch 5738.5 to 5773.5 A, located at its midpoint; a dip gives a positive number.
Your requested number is 1.2 A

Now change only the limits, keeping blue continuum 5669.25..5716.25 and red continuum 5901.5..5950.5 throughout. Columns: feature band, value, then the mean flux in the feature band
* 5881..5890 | 0.9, 29.1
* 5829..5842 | -0.8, 34.7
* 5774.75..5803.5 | -1.3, 34.5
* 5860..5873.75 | -0.5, 33.6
